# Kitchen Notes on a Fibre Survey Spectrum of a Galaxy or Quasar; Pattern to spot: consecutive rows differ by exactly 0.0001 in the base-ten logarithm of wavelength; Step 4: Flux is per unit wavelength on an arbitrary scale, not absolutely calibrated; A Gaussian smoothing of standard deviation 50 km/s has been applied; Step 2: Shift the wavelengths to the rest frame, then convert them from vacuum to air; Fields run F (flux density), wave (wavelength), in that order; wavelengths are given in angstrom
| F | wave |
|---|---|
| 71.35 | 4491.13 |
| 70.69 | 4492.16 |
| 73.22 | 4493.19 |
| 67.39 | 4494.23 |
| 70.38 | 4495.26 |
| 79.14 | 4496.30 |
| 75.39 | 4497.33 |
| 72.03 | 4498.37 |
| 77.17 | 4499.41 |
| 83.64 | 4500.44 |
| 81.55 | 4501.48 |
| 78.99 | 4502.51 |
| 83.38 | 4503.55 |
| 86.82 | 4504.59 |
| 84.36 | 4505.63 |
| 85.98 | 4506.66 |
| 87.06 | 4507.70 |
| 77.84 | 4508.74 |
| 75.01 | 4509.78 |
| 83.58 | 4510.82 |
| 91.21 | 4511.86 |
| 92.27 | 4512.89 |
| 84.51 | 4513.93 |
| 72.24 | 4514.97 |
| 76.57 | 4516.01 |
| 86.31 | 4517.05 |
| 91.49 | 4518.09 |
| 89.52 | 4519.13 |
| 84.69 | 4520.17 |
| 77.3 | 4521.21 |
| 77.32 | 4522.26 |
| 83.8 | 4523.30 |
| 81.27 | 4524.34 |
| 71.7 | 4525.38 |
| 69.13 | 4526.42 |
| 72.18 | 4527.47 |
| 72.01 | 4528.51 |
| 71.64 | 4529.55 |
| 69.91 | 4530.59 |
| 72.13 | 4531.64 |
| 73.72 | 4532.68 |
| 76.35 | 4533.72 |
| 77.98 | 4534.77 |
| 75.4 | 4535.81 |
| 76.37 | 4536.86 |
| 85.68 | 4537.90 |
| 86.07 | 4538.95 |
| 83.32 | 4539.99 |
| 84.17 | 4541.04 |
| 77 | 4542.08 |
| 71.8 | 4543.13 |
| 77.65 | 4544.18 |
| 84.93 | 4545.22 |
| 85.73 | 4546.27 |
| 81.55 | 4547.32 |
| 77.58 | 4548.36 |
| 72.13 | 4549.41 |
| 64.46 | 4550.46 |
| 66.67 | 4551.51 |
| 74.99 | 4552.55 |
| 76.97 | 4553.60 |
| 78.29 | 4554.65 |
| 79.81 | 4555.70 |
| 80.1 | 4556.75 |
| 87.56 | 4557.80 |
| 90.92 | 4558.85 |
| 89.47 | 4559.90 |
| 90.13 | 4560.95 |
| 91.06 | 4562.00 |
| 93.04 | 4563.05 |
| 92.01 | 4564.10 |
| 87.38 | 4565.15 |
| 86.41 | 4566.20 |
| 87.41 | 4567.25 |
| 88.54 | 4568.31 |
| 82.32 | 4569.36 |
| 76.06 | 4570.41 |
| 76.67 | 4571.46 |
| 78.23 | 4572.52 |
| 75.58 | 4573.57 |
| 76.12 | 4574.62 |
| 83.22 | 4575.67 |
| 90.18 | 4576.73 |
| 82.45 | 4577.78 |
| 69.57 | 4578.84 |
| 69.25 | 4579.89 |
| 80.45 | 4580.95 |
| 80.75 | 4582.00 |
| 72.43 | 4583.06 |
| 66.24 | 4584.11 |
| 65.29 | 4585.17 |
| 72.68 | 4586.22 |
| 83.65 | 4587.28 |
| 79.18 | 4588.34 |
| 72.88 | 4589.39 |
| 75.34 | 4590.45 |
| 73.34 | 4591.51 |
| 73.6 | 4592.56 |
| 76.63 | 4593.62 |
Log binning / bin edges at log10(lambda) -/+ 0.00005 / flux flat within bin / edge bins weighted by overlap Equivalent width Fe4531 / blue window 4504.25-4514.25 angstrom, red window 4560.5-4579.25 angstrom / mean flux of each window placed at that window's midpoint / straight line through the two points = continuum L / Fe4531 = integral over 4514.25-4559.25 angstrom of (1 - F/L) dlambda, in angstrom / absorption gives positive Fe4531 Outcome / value 3.2 angstrom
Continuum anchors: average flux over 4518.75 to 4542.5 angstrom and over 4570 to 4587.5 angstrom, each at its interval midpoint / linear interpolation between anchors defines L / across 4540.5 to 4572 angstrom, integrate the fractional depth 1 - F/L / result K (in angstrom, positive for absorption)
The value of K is -2.0 angstrom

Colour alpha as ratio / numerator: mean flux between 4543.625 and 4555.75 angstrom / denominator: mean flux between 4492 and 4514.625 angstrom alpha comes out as 1.0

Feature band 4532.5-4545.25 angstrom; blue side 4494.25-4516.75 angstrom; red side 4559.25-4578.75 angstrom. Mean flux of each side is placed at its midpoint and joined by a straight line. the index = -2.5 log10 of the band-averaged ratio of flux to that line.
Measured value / 0.05 mag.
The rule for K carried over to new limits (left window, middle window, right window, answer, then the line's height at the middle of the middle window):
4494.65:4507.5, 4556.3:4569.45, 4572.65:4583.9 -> -1.7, 78.2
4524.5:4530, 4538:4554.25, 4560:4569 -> 0.6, 80.8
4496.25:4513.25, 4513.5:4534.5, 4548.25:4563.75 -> 1.0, 81.7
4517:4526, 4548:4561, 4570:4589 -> 0.0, 79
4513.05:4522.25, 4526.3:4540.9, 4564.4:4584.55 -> 1.0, 81.9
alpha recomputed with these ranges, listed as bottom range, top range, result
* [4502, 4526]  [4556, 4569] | 1.07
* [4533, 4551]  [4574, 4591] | 0.97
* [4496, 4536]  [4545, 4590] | 1.00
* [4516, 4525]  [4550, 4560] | 0.94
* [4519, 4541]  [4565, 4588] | 1.01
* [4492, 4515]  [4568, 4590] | 0.96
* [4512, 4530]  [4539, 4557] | 0.97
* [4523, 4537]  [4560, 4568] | 1.20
